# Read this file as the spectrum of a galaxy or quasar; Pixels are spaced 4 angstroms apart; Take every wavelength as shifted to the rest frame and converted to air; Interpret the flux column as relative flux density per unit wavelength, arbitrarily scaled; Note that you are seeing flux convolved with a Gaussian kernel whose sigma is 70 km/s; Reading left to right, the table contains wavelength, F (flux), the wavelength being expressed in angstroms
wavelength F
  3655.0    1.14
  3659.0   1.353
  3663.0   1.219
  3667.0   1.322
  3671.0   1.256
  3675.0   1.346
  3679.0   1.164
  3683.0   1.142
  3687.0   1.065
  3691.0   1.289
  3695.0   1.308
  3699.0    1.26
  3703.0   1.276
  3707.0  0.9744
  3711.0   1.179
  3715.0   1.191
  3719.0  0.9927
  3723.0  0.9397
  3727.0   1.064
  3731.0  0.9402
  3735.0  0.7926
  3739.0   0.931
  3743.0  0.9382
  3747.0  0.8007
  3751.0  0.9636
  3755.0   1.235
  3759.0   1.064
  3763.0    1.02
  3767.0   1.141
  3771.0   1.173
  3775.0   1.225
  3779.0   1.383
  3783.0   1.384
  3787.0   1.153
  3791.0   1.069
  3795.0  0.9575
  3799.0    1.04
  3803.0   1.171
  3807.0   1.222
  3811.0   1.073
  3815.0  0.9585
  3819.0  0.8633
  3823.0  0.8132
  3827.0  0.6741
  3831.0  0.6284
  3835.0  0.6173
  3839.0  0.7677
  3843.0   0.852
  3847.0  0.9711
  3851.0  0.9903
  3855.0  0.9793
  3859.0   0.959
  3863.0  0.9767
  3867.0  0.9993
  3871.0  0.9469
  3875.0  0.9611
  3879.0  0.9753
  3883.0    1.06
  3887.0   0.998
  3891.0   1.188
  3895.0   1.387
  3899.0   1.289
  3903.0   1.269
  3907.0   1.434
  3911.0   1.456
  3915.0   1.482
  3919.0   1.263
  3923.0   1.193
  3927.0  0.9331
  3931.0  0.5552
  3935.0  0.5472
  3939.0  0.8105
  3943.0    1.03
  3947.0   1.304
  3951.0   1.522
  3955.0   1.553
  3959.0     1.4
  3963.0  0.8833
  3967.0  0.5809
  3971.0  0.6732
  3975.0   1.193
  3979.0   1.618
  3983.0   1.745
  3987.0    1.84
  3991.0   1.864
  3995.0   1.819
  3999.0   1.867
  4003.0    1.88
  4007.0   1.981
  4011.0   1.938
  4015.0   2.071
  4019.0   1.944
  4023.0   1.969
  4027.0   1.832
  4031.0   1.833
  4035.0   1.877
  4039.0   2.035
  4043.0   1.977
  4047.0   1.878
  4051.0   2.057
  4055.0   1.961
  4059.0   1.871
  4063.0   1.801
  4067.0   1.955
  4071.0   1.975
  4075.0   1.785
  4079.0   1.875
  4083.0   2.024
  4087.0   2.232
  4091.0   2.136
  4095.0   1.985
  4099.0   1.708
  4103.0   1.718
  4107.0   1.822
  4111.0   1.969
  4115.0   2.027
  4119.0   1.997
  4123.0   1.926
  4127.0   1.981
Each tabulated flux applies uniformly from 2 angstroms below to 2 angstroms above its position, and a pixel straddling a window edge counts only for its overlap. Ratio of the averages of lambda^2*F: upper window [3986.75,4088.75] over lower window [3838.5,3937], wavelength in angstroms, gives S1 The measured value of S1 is 1.96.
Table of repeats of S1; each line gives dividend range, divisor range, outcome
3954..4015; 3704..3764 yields 1.75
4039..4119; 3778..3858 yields 2.28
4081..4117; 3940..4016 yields 1.38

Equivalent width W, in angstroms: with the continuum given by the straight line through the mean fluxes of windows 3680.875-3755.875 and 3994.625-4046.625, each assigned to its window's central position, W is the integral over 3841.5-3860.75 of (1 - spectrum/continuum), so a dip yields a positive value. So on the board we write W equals 6.5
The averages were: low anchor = 1.07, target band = 0.953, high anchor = 1.93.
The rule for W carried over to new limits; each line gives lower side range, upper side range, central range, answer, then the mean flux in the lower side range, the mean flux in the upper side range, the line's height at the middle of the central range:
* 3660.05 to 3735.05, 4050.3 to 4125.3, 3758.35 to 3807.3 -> 6.3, 1.15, 1.94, 1.33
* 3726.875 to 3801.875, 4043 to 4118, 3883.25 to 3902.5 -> 2.9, 1.07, 1.93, 1.42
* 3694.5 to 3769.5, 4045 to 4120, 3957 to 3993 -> 7.7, 1.05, 1.93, 1.66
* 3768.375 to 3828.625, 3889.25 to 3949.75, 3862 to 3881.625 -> 2.6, 1.08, 1.15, 1.12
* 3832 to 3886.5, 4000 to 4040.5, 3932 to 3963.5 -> 7.7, 0.924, 1.93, 1.48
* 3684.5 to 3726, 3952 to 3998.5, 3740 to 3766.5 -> 4.1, 1.15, 1.4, 1.19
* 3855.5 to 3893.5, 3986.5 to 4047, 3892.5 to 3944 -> 5.5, 1.01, 1.92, 1.29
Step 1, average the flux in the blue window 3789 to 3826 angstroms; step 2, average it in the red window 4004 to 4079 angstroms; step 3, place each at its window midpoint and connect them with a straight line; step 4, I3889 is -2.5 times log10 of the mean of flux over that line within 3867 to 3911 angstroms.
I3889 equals 0.15 mag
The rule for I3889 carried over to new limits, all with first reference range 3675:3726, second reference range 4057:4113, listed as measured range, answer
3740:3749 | 0.38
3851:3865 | 0.44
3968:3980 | 0.50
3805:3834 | 0.49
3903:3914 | 0.11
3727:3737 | 0.32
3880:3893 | 0.38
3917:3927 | 0.34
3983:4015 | -0.08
